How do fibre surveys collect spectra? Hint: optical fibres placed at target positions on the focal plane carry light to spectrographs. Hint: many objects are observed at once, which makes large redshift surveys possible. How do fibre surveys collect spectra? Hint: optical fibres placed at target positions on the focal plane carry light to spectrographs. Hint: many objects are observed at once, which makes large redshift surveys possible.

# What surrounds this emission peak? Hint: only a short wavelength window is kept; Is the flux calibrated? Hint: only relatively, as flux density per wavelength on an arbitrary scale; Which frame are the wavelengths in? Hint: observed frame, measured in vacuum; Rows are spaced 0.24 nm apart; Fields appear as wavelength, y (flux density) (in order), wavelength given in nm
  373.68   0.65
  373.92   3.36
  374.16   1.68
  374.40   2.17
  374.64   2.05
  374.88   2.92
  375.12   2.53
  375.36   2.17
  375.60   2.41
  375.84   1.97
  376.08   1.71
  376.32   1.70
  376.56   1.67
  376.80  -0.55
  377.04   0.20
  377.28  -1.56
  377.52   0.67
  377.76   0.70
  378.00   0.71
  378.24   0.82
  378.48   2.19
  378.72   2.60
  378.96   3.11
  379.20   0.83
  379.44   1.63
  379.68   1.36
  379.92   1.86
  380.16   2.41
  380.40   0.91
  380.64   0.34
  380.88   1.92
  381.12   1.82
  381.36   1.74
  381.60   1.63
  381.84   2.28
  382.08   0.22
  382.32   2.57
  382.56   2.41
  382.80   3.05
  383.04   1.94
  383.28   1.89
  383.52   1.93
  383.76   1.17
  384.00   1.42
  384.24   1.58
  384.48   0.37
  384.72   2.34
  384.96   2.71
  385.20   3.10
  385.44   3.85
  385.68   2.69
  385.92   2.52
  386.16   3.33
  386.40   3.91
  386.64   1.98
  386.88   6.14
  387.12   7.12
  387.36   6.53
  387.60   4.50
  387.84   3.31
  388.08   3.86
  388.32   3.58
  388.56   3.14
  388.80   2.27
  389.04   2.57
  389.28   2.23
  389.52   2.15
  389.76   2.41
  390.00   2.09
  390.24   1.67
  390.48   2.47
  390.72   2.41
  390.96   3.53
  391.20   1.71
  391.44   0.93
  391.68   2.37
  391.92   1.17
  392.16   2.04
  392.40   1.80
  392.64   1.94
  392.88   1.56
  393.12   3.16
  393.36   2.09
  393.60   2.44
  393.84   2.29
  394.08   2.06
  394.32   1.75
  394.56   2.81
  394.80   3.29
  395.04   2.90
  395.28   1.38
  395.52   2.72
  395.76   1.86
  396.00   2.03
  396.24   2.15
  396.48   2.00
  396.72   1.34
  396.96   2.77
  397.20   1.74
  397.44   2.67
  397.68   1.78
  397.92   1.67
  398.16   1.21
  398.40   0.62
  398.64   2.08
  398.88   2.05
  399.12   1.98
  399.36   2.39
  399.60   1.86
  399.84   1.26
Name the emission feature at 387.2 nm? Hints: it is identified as Ly-alpha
